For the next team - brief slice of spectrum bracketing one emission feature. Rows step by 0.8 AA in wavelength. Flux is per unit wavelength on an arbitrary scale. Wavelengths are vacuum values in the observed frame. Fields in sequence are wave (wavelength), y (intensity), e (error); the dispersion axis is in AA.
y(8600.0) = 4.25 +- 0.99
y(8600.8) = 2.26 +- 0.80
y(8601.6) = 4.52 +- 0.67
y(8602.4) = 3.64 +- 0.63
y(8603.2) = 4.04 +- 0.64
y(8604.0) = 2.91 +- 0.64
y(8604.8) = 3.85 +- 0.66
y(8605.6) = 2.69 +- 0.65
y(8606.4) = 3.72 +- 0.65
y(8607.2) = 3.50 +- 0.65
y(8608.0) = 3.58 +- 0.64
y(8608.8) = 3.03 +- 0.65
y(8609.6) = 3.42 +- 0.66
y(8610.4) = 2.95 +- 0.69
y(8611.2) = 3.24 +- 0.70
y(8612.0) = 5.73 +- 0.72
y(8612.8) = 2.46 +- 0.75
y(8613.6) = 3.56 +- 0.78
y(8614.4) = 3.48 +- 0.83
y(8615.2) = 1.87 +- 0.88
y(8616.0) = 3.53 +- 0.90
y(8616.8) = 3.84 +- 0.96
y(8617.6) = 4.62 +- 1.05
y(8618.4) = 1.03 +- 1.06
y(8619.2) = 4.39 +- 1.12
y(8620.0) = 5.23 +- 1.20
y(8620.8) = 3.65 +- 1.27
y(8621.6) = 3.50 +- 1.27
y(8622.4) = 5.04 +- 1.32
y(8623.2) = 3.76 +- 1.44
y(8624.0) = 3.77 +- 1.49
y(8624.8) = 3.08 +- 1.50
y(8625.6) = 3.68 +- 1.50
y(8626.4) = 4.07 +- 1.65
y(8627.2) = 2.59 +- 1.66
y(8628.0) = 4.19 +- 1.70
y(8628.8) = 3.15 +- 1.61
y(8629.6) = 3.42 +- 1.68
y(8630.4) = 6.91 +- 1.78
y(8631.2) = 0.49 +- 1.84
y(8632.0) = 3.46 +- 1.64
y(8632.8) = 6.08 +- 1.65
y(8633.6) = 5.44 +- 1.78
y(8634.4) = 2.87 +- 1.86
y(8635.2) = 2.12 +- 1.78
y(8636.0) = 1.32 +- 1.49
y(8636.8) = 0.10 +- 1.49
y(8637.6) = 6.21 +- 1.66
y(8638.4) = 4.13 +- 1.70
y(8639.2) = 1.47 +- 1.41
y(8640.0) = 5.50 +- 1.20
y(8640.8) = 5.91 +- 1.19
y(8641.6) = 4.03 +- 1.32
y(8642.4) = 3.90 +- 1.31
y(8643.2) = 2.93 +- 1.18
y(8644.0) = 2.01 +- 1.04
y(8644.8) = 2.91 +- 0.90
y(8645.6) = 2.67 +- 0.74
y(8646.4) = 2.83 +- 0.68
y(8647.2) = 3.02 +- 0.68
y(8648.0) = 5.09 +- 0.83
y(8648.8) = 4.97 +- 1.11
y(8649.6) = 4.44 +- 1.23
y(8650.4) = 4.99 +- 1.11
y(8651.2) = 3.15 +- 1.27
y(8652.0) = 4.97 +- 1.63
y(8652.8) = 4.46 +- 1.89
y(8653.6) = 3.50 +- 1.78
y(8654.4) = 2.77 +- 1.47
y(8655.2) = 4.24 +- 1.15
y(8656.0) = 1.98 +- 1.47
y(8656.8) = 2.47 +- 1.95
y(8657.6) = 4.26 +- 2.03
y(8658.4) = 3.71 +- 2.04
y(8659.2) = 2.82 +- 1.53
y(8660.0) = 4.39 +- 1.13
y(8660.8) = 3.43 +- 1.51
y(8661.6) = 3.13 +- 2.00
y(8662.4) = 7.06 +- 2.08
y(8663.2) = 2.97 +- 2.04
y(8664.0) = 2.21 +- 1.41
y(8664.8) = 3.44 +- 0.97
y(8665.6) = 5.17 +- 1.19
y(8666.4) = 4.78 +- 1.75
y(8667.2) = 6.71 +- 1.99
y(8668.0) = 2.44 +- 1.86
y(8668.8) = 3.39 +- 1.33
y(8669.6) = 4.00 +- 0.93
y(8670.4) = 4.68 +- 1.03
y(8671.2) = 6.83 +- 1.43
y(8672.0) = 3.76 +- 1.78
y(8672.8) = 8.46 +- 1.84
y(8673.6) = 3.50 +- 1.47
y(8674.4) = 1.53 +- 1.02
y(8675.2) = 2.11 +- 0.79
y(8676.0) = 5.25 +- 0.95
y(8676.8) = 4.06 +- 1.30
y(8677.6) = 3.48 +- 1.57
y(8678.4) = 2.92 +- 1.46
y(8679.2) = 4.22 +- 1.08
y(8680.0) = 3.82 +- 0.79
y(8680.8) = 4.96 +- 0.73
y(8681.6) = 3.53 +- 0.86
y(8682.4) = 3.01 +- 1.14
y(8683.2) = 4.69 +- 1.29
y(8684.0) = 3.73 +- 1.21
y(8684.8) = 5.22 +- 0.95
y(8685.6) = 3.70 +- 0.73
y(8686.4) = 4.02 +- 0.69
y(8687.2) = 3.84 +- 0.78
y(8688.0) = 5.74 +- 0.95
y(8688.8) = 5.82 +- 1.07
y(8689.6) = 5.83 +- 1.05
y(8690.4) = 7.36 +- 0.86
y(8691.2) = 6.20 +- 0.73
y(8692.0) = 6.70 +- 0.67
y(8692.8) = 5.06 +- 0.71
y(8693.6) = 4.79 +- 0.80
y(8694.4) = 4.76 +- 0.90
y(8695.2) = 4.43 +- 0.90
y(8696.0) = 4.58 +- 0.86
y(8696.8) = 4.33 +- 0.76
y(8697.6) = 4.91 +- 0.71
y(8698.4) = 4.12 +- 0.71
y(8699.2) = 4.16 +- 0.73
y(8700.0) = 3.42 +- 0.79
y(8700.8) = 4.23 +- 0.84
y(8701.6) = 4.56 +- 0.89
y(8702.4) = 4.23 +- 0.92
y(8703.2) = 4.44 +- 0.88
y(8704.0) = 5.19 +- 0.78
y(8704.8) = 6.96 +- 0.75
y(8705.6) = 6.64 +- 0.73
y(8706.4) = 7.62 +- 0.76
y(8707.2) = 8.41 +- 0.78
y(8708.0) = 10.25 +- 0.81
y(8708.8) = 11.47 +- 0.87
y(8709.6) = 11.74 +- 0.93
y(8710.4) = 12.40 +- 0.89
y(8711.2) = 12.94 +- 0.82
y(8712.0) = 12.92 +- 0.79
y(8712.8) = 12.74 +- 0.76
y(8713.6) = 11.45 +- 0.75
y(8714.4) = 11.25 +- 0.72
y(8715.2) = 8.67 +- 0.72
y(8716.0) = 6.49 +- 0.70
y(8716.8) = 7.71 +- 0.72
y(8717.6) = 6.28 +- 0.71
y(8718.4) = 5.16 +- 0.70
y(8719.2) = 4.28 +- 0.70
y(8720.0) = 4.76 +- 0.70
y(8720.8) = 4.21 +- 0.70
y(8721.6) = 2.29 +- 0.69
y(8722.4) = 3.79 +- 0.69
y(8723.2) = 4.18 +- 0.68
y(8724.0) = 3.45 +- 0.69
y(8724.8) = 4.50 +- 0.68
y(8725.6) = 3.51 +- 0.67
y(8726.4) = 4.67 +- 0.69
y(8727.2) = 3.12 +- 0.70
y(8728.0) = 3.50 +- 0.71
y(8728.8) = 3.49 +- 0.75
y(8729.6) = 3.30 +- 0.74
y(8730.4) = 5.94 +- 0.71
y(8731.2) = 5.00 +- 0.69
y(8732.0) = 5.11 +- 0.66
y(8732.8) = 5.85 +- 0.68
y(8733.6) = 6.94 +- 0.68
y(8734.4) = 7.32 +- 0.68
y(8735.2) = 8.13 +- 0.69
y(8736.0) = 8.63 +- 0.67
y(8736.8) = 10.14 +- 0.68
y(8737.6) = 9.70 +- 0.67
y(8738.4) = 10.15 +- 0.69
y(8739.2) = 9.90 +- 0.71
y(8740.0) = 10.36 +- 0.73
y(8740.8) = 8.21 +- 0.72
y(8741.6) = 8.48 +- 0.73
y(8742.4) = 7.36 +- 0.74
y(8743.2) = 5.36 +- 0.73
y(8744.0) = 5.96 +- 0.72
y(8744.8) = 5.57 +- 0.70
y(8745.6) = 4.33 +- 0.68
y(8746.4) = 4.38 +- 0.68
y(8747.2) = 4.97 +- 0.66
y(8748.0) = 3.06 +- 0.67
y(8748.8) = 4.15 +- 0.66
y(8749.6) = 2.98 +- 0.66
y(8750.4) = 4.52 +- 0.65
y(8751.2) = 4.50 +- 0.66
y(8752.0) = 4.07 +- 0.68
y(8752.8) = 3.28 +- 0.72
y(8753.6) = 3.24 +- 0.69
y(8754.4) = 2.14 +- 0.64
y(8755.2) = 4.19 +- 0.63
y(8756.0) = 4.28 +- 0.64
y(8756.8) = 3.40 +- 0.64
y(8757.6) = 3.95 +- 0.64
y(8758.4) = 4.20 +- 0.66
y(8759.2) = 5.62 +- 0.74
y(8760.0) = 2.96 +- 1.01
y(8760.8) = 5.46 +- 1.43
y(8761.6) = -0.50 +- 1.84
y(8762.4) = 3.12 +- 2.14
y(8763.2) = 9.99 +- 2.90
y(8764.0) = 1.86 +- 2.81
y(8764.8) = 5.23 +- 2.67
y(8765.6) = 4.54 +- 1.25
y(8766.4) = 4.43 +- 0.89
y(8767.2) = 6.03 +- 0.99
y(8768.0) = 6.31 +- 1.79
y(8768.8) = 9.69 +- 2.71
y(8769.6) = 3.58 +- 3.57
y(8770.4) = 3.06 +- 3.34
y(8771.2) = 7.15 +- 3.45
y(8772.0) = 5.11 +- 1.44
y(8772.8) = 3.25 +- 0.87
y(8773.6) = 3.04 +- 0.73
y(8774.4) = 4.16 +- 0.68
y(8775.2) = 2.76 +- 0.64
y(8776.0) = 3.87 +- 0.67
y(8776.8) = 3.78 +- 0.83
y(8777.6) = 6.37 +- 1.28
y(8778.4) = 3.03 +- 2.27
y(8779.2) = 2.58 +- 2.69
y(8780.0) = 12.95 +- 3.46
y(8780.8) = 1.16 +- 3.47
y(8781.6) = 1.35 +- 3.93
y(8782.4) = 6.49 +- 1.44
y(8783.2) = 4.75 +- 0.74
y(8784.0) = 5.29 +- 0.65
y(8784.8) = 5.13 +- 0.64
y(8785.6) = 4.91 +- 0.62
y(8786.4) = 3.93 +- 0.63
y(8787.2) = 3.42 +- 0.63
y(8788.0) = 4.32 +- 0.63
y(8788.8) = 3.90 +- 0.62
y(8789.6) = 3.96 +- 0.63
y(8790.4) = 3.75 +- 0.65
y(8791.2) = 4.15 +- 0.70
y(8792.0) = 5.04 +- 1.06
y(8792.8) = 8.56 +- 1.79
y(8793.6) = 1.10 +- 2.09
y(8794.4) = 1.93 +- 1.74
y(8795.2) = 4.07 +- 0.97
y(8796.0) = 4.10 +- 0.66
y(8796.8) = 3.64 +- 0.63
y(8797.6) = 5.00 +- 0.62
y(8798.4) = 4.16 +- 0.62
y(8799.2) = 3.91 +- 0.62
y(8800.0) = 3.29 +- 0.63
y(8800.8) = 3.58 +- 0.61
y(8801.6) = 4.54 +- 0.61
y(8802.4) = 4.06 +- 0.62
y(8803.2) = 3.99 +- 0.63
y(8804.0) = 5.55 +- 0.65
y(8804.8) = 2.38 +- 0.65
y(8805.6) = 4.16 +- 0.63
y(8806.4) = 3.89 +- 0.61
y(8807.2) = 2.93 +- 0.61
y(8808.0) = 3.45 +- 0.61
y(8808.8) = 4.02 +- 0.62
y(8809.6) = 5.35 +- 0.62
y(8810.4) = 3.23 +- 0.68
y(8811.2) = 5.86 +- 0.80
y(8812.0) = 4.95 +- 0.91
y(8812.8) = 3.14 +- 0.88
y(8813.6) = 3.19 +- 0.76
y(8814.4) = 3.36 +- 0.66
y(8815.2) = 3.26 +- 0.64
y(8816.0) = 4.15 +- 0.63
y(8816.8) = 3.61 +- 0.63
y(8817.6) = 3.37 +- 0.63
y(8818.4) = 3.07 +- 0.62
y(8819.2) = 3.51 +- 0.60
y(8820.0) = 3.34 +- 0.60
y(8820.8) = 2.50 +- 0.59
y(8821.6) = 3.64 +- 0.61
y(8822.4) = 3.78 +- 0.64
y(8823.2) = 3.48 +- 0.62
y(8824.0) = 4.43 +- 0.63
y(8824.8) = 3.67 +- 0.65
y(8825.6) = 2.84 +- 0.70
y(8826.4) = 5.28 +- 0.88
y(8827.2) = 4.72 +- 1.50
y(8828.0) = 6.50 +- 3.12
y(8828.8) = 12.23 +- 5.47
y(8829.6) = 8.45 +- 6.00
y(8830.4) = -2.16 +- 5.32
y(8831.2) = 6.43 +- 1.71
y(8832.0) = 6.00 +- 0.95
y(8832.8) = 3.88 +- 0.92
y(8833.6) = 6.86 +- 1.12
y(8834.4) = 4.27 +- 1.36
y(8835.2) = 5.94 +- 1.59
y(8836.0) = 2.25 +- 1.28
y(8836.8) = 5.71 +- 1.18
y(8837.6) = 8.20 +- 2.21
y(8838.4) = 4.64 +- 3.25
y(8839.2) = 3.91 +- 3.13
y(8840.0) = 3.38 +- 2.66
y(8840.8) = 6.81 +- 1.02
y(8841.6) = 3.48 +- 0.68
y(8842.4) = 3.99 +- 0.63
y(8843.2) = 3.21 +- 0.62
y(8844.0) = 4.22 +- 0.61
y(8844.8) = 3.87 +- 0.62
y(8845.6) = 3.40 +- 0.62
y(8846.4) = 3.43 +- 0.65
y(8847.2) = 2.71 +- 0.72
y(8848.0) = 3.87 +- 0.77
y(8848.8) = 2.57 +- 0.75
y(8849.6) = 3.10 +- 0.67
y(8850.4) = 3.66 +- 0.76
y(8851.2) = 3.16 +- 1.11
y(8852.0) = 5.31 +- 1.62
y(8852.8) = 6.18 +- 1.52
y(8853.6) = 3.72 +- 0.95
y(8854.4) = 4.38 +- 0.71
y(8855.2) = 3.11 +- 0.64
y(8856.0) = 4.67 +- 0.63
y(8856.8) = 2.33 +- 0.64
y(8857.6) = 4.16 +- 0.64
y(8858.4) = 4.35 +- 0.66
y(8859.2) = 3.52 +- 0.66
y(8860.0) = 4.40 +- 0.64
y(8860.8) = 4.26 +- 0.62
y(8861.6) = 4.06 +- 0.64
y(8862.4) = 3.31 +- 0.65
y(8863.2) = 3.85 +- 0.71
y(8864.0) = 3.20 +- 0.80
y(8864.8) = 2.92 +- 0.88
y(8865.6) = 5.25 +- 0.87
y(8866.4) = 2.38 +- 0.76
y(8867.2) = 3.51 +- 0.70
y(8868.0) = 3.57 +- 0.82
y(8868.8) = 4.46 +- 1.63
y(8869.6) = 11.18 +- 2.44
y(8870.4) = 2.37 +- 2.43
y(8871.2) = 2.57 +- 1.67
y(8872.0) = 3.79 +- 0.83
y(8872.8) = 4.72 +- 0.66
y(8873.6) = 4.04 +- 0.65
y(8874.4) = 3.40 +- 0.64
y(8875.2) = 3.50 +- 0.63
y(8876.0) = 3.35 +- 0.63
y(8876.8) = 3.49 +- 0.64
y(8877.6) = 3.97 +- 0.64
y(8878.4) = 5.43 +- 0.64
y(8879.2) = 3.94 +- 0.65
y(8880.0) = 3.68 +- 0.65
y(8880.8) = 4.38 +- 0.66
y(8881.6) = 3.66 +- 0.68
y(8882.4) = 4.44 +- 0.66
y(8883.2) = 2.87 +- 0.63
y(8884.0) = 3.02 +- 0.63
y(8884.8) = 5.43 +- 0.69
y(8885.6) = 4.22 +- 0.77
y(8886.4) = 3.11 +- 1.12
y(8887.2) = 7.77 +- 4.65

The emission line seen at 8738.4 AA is [N II]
